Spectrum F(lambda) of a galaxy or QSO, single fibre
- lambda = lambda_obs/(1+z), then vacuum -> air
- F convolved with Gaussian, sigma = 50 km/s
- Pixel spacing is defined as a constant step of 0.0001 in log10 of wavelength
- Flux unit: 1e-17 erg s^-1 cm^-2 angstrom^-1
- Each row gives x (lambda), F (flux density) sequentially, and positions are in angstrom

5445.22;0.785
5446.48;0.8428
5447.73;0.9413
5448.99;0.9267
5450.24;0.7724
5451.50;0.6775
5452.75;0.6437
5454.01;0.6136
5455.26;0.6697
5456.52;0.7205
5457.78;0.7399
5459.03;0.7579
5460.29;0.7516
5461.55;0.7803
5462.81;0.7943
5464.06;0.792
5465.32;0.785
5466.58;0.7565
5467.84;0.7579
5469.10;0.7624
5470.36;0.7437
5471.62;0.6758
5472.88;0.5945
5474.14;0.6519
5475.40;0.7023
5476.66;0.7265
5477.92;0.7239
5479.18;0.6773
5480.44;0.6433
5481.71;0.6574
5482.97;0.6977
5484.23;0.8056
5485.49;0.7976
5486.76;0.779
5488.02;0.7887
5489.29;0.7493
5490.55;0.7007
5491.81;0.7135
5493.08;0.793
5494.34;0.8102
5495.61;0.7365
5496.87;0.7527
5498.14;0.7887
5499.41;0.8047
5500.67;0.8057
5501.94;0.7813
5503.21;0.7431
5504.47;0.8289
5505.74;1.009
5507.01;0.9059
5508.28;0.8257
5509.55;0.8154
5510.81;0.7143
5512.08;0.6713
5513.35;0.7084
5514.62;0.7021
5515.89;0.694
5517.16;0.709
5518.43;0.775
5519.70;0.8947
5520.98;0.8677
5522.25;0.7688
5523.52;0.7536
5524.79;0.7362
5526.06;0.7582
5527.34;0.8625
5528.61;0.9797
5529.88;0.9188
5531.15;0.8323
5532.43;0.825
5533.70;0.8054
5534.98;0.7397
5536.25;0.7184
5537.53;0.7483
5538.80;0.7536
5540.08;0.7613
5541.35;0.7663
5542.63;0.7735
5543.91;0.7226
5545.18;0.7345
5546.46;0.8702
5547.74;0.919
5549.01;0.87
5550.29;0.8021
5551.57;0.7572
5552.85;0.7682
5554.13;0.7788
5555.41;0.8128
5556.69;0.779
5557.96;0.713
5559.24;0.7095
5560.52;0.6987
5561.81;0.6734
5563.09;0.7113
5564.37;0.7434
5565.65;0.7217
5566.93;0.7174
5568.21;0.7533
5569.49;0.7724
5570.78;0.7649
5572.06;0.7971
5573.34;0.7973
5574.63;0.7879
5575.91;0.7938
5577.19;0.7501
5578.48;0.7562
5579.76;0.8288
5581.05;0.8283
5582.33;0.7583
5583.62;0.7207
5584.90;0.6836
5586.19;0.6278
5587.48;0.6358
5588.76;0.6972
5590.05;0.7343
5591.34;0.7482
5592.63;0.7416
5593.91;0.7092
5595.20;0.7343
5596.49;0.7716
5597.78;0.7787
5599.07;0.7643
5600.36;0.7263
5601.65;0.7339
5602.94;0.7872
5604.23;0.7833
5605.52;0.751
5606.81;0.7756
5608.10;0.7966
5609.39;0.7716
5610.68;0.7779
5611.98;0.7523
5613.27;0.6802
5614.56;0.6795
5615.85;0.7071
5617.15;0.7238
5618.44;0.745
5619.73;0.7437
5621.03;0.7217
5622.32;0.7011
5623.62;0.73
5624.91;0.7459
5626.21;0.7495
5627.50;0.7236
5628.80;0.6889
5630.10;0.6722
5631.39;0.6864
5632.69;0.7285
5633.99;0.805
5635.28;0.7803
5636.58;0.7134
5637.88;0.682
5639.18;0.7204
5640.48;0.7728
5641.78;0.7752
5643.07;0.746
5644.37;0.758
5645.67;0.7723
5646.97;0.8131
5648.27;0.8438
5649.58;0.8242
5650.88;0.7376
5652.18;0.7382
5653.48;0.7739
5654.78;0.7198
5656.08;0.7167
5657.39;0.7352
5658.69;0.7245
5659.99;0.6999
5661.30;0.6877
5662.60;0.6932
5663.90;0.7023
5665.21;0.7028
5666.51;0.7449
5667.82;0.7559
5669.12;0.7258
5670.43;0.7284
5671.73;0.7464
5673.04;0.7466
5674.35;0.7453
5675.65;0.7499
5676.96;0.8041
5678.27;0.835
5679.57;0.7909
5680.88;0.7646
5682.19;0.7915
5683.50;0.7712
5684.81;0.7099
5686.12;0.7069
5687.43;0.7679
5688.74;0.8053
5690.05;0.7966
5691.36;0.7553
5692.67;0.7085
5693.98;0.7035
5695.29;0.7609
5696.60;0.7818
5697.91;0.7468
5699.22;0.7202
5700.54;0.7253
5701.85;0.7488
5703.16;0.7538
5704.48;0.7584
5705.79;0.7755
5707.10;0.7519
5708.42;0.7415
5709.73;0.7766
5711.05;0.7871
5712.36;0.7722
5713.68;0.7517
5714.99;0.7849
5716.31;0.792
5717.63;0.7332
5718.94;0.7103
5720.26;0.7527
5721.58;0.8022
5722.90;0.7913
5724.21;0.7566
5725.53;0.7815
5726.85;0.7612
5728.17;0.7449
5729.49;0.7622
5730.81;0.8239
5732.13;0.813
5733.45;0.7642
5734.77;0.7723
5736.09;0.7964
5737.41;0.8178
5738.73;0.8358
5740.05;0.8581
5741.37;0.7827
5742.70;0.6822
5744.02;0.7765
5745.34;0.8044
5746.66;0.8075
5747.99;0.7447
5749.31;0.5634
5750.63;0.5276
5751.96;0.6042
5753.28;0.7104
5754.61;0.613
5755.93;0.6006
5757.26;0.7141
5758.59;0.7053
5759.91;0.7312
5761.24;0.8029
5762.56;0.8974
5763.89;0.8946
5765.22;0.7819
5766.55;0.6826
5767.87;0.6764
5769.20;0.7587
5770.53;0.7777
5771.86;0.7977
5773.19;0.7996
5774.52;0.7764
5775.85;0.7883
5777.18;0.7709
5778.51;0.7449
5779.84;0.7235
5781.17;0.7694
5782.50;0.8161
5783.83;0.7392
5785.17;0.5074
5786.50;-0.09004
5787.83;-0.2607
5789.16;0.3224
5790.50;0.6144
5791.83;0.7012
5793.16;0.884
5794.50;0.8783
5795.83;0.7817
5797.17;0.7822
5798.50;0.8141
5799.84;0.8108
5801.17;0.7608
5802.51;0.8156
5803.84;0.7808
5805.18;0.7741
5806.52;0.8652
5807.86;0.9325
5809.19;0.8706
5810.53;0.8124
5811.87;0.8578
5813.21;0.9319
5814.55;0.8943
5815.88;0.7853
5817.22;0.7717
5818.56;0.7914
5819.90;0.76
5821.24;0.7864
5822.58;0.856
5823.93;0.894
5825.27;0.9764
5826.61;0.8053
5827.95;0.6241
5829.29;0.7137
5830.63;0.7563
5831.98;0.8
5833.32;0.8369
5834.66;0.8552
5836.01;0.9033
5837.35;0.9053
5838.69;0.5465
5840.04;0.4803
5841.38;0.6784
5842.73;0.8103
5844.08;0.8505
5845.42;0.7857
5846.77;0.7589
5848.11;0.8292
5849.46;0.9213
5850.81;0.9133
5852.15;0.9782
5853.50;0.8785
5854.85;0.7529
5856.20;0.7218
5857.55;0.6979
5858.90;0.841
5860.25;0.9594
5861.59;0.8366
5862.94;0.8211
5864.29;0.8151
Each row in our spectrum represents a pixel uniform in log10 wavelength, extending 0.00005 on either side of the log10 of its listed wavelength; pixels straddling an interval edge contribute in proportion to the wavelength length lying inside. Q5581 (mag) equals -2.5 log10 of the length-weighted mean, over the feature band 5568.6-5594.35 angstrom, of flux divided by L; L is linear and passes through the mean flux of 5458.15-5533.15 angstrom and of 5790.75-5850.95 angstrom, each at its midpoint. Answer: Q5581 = 0.04 mag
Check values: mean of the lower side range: 0.769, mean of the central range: 0.747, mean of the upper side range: 0.805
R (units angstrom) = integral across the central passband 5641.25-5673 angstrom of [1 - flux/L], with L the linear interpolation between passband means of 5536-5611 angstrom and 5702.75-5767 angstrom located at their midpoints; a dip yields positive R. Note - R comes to 0.5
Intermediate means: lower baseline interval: 0.757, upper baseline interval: 0.754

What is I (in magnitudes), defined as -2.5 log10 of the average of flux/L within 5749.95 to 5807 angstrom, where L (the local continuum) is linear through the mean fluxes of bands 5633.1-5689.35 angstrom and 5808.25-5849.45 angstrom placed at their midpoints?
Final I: 0.132 mag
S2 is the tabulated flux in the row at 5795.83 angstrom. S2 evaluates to 0.7817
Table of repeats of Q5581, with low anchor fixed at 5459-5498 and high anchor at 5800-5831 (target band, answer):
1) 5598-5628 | 0.04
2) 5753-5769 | 0.10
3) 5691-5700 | 0.07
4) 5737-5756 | 0.12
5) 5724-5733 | 0.03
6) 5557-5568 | 0.06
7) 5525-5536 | -0.11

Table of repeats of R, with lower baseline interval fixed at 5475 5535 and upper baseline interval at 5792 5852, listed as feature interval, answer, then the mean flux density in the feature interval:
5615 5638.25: 1.92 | 0.725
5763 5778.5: 0.61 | 0.773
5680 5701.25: 1.21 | 0.751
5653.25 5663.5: 1.00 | 0.716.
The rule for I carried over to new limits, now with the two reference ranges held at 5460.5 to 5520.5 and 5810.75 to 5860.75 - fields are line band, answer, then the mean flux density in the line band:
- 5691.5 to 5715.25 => 0.05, 0.753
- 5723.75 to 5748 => 0.01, 0.785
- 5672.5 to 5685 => 0.02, 0.773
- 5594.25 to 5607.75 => 0.02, 0.76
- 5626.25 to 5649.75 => 0.04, 0.749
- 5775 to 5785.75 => 0.09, 0.735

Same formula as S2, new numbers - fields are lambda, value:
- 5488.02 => 0.7887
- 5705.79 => 0.7755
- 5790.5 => 0.6144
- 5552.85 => 0.7682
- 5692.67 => 0.7085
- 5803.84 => 0.7808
